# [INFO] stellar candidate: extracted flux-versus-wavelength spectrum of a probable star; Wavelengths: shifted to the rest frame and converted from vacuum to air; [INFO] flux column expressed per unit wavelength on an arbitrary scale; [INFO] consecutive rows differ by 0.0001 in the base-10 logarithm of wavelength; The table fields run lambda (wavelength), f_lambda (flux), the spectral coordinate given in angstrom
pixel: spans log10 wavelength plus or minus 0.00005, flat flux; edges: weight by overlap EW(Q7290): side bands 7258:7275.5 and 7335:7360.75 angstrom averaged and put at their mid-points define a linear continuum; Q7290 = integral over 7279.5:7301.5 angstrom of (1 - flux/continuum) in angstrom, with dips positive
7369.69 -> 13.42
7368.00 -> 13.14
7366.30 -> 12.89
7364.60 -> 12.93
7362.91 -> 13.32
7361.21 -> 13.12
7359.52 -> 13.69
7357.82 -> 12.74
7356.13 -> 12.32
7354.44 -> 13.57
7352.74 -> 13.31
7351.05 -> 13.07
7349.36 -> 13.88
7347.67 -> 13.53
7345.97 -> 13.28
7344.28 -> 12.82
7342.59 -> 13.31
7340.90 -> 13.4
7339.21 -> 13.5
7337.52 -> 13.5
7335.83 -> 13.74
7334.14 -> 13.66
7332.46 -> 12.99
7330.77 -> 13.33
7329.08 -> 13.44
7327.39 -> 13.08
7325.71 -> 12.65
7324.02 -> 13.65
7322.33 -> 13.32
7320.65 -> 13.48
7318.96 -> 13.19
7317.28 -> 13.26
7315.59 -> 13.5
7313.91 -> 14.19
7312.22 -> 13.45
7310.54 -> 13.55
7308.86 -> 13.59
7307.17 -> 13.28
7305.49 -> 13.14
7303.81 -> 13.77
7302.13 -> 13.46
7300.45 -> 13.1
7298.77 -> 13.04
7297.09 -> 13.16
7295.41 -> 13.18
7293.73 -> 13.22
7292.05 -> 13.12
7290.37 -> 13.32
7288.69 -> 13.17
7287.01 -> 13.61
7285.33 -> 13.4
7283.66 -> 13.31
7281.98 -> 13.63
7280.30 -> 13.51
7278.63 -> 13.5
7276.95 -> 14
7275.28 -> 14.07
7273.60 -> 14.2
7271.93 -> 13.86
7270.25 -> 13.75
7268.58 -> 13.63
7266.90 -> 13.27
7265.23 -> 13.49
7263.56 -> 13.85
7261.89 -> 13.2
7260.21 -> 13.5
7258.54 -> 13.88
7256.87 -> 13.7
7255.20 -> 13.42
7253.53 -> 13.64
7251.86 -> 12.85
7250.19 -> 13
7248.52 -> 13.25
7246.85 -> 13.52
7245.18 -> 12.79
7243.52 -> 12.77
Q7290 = 0.5 angstrom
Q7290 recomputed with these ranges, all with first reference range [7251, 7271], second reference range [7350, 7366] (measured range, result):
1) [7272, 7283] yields -0.3 angstrom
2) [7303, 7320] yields -0.2 angstrom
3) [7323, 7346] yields -0.2 angstrom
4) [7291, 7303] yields 0.2 angstrom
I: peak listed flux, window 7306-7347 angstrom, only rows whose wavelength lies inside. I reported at 14.19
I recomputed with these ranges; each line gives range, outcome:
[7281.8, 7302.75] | 13.63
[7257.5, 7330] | 14.2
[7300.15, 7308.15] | 13.77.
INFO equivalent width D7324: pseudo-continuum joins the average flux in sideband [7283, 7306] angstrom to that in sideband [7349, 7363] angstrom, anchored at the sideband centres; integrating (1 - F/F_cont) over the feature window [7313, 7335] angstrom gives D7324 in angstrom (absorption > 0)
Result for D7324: -0.20 angstrom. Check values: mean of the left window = 13.3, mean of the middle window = 13.4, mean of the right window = 13.2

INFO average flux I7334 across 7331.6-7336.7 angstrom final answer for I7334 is 13.5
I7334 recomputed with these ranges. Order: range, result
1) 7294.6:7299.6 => 13.1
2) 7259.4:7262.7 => 13.3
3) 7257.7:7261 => 13.7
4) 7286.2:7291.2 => 13.4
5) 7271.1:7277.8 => 14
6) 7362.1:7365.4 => 13.1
